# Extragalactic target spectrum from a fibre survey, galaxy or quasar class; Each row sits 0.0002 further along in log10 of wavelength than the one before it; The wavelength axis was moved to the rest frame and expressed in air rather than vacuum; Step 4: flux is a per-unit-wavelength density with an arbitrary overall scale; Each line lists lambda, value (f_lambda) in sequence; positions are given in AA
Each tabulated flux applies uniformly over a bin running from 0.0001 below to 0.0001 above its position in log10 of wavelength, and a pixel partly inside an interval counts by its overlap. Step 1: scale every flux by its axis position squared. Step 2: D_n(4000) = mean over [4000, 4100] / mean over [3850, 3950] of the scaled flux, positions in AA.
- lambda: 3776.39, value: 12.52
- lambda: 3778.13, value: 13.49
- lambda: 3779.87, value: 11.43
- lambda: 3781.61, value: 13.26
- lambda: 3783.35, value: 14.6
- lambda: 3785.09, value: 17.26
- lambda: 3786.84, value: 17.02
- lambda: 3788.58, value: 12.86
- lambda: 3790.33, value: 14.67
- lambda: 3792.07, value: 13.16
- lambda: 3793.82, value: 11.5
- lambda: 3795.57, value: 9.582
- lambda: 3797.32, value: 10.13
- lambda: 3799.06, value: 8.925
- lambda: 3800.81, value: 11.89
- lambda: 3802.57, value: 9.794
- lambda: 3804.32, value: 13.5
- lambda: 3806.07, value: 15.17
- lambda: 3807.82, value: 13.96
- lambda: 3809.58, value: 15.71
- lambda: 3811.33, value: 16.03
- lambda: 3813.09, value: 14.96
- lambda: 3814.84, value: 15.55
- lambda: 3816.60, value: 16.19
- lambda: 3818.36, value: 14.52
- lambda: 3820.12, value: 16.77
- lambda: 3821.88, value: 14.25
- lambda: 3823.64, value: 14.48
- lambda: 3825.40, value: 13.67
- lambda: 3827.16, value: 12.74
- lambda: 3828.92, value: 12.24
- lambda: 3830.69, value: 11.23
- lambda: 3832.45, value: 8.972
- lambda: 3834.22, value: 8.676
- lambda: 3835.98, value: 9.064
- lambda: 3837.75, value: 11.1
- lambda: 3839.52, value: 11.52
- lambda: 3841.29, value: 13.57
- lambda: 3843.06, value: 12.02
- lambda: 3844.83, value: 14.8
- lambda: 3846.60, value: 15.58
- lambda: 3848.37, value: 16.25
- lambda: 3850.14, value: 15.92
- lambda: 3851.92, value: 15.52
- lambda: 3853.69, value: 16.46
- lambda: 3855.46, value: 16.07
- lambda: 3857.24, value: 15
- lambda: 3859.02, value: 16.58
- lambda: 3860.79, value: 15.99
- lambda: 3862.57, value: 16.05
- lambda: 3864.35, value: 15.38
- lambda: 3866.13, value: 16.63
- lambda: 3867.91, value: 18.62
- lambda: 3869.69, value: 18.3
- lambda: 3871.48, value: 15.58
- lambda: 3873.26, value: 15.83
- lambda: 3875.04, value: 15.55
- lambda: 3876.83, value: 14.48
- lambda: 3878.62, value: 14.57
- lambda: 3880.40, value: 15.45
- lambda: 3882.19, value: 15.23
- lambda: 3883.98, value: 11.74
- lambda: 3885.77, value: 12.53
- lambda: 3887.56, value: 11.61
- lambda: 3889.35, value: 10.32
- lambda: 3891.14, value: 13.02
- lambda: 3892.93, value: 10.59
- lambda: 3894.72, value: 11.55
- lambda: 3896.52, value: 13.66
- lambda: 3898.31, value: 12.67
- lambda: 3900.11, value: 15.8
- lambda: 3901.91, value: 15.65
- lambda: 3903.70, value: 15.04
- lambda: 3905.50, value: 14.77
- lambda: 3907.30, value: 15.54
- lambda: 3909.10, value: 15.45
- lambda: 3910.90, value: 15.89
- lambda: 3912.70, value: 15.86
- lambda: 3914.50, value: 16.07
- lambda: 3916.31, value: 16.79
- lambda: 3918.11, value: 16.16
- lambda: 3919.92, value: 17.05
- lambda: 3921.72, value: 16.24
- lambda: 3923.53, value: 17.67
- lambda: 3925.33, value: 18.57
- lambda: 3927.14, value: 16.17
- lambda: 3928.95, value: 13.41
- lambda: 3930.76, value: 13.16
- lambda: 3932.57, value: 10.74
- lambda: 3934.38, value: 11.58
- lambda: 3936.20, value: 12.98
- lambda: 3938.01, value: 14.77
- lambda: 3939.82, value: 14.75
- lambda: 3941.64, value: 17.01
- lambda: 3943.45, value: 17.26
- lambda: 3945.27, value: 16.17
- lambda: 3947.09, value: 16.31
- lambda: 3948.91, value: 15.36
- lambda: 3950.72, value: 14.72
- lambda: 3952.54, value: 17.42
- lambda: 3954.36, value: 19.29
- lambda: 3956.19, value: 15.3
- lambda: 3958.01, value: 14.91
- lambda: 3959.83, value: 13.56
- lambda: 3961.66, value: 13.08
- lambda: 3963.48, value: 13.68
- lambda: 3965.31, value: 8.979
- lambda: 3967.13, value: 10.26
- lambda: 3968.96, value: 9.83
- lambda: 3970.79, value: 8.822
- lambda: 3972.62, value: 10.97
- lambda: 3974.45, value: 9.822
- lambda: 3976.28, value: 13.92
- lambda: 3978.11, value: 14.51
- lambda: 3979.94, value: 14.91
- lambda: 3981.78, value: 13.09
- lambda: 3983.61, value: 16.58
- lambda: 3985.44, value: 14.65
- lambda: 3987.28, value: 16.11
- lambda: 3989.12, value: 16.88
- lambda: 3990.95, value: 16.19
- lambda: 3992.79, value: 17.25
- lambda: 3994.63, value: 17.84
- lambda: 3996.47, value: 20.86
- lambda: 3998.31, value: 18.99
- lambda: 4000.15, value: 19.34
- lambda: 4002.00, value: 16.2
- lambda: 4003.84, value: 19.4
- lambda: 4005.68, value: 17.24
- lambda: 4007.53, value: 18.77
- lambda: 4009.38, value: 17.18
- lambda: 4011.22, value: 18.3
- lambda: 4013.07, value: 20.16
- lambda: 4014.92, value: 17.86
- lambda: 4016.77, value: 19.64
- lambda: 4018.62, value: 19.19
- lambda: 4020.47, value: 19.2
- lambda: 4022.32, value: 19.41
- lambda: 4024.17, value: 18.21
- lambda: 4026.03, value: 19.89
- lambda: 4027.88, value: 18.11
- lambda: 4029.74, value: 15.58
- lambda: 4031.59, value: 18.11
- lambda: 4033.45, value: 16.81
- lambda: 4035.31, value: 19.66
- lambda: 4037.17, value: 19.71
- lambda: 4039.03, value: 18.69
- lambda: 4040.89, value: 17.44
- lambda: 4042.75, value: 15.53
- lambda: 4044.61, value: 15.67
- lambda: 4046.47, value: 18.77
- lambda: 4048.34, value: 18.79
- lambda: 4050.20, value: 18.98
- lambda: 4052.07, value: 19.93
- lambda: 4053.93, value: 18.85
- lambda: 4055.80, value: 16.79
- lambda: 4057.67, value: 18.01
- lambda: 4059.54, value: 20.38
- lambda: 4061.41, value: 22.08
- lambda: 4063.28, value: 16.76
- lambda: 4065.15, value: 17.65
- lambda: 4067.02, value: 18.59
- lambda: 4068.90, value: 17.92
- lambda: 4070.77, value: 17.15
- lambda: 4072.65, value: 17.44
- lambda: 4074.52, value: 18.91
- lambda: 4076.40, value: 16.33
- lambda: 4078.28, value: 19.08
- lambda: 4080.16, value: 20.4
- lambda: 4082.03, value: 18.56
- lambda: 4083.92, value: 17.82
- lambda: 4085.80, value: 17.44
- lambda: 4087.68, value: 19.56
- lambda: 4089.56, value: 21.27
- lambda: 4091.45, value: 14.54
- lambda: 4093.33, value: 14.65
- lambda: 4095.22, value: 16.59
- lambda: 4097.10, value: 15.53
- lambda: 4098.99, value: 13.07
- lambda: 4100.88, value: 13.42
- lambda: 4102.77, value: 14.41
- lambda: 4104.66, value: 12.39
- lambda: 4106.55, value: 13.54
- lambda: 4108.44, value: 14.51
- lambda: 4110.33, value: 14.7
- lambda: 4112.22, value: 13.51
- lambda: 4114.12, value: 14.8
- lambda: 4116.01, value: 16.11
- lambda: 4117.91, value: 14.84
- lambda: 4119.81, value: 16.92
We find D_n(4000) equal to 1.3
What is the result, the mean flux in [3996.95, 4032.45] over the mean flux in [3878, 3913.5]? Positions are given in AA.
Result 1.34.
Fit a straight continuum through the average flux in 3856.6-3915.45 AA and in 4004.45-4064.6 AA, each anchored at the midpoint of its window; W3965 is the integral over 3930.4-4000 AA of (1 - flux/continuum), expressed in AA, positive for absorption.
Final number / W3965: 8.8 AA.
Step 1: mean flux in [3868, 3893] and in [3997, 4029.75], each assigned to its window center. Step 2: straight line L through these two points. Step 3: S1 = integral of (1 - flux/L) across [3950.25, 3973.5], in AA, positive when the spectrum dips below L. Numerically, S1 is 5.1 AA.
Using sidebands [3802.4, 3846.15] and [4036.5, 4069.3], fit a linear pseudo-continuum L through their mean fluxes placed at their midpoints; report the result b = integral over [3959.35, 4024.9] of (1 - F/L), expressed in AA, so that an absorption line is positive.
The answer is 4.6 AA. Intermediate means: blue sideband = 13.3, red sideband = 18.4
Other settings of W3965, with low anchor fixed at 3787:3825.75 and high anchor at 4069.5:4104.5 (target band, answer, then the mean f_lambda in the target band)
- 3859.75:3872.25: -2.08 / 16.7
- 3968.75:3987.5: 3.12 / 13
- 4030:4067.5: -4.22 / 18.3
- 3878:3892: 1.43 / 13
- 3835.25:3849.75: 0.91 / 13.1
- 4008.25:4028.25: -3.43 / 18.9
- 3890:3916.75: 0.47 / 14.5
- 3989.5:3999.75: -1.55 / 18.2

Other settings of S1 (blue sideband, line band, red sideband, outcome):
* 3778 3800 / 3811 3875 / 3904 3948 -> -2.78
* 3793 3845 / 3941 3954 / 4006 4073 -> -0.34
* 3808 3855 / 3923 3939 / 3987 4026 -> 2.07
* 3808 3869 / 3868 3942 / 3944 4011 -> 0.74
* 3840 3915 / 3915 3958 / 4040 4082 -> 0.88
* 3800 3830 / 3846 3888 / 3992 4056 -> -0.78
